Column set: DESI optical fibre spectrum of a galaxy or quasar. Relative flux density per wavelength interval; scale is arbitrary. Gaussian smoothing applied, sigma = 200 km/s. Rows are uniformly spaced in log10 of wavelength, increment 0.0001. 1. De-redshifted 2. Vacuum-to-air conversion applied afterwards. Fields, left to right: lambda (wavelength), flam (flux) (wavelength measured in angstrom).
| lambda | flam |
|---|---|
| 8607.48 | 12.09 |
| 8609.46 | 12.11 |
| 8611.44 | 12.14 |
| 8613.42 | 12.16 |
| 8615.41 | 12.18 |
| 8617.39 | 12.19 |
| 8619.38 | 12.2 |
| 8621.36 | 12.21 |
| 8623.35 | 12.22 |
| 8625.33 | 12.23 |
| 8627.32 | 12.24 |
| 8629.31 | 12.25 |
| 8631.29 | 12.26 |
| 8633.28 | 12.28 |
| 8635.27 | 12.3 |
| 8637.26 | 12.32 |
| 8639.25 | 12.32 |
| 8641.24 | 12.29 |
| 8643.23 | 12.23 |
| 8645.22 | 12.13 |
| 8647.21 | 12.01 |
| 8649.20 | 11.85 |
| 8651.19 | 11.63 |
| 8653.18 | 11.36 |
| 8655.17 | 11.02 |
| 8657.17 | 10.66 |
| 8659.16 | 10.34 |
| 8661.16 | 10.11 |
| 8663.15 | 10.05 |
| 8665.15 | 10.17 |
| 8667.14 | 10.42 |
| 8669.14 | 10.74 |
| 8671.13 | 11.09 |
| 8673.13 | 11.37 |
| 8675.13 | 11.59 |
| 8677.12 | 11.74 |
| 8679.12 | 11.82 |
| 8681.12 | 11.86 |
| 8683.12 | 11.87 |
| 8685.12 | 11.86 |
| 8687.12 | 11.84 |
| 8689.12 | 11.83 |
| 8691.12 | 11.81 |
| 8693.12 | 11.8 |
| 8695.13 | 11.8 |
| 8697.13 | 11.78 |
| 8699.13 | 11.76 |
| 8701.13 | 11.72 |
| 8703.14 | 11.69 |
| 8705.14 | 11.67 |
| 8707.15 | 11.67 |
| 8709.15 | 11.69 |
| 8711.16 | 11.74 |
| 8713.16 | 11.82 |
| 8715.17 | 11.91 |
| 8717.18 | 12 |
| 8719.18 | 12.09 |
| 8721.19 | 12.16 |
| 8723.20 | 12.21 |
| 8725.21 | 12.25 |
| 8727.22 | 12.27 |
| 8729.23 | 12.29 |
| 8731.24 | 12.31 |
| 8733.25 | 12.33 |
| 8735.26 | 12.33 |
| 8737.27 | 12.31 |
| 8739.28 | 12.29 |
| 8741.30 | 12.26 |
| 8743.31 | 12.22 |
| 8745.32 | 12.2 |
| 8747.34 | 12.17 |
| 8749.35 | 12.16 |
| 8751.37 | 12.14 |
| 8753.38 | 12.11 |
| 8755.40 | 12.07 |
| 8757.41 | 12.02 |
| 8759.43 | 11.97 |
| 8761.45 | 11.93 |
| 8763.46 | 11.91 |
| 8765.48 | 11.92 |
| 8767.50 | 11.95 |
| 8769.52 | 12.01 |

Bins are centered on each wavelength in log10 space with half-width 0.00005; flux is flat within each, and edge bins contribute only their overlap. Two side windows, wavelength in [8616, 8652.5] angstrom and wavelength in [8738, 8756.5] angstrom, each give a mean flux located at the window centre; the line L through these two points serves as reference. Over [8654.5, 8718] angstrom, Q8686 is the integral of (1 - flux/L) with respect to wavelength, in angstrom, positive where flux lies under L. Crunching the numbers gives 4.0 angstrom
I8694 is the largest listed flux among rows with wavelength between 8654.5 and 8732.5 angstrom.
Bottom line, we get 12.31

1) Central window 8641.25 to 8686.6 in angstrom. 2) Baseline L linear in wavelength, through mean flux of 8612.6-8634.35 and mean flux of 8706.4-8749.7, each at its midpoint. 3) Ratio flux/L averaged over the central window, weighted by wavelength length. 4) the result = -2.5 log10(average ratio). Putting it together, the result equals 0.08 mag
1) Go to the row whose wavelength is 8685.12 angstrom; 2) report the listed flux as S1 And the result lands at 11.86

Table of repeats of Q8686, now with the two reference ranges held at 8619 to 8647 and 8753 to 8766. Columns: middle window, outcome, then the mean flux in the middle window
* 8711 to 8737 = -0.2 angstrom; 12.2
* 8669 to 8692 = 0.9 angstrom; 11.7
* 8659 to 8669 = 1.6 angstrom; 10.2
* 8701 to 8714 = 0.4 angstrom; 11.7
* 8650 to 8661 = 1.1 angstrom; 10.9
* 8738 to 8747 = -0.2 angstrom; 12.2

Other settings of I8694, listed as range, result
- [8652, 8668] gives 11.36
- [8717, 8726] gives 12.25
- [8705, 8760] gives 12.33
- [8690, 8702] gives 11.81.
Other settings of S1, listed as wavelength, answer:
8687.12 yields 11.84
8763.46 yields 11.91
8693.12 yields 11.8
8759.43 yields 11.97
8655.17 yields 11.02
